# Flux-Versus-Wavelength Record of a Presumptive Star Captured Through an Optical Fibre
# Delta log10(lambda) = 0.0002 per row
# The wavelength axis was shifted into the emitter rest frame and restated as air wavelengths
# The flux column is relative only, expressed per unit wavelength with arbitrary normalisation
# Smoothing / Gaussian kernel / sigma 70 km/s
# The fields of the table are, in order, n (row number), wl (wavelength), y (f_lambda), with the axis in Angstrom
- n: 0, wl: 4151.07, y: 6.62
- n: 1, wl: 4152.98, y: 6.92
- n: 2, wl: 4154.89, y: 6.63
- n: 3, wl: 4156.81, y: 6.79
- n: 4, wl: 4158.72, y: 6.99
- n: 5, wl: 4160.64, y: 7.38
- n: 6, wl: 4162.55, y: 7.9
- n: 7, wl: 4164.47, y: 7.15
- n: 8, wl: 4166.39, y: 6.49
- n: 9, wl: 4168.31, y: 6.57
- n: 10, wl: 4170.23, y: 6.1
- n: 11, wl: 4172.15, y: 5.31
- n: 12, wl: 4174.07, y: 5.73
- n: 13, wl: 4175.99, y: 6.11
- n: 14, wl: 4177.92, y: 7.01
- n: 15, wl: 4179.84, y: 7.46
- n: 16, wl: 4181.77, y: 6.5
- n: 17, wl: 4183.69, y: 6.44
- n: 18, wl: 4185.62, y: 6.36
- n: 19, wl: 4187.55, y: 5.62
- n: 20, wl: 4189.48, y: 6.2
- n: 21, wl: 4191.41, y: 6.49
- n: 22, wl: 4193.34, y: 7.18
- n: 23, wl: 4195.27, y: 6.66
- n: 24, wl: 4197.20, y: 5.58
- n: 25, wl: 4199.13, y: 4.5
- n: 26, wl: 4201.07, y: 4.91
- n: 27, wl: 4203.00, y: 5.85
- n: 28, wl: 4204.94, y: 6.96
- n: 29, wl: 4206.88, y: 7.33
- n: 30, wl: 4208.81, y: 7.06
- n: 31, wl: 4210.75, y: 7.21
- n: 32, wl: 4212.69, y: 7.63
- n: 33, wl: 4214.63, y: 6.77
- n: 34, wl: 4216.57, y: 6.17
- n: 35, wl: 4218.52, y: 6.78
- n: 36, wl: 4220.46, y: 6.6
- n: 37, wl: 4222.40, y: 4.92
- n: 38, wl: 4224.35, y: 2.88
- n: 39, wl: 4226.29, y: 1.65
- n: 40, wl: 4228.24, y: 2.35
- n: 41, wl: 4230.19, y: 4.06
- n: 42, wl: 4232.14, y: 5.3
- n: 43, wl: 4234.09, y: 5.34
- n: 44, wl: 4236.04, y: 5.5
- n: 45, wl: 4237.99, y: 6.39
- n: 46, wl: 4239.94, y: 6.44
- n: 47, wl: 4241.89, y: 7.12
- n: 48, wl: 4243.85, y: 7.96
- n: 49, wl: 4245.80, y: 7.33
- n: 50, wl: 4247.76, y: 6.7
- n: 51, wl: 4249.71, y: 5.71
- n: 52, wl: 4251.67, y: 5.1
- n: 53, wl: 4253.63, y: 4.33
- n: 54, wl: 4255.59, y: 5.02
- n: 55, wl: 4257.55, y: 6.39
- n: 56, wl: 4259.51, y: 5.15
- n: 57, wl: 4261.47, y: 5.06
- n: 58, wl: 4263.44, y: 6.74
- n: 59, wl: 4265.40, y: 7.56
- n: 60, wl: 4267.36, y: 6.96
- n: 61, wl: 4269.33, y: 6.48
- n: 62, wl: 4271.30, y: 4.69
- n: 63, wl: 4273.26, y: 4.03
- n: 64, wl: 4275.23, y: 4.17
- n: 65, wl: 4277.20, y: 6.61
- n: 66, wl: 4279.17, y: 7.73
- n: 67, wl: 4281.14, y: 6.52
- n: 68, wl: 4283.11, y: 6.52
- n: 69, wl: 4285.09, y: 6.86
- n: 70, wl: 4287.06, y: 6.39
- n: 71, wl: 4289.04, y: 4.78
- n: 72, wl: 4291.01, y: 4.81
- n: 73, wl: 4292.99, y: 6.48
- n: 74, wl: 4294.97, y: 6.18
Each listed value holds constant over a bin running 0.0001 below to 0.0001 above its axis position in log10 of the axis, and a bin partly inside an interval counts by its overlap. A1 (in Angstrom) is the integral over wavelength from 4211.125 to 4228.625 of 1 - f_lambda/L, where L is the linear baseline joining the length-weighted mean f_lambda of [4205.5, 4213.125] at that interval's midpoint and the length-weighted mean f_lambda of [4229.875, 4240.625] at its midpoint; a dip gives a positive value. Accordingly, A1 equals 3.8 Angstrom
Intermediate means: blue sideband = 7.27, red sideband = 5.57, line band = 5.24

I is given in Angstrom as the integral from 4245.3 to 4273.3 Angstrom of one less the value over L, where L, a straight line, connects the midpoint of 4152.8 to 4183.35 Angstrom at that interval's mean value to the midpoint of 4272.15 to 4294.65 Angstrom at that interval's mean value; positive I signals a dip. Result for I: 1.0 Angstrom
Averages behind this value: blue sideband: 6.68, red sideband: 5.9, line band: 5.85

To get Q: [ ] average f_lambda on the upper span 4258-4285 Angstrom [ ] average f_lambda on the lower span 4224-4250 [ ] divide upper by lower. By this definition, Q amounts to 1.1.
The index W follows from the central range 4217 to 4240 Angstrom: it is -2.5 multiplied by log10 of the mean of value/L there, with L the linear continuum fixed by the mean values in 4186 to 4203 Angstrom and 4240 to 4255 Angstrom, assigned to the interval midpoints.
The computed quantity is 0.266 mag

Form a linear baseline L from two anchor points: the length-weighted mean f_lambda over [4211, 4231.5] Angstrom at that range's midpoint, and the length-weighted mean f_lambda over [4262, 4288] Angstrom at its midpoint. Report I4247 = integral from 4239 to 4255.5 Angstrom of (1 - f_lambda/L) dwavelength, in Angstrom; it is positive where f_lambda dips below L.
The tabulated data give -1.9 Angstrom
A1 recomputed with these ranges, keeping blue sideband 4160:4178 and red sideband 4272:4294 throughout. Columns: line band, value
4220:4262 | 5.47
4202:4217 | -1.40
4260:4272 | -0.52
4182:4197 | 0.09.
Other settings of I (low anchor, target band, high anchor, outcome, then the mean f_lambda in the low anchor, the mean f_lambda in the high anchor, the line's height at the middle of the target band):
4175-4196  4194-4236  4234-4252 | 6.1 Angstrom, 6.55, 6.46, 6.5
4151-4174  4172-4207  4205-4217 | 3.5 Angstrom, 6.7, 7.06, 6.9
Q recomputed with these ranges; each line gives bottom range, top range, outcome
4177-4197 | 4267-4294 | 0.90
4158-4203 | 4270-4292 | 0.90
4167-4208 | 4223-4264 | 0.86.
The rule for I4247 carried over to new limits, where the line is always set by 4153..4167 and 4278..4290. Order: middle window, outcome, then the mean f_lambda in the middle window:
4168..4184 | 1.4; 6.35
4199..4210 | 1.0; 6.25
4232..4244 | 0.8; 6.25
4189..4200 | 1.2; 6.12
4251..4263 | 2.5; 5.25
